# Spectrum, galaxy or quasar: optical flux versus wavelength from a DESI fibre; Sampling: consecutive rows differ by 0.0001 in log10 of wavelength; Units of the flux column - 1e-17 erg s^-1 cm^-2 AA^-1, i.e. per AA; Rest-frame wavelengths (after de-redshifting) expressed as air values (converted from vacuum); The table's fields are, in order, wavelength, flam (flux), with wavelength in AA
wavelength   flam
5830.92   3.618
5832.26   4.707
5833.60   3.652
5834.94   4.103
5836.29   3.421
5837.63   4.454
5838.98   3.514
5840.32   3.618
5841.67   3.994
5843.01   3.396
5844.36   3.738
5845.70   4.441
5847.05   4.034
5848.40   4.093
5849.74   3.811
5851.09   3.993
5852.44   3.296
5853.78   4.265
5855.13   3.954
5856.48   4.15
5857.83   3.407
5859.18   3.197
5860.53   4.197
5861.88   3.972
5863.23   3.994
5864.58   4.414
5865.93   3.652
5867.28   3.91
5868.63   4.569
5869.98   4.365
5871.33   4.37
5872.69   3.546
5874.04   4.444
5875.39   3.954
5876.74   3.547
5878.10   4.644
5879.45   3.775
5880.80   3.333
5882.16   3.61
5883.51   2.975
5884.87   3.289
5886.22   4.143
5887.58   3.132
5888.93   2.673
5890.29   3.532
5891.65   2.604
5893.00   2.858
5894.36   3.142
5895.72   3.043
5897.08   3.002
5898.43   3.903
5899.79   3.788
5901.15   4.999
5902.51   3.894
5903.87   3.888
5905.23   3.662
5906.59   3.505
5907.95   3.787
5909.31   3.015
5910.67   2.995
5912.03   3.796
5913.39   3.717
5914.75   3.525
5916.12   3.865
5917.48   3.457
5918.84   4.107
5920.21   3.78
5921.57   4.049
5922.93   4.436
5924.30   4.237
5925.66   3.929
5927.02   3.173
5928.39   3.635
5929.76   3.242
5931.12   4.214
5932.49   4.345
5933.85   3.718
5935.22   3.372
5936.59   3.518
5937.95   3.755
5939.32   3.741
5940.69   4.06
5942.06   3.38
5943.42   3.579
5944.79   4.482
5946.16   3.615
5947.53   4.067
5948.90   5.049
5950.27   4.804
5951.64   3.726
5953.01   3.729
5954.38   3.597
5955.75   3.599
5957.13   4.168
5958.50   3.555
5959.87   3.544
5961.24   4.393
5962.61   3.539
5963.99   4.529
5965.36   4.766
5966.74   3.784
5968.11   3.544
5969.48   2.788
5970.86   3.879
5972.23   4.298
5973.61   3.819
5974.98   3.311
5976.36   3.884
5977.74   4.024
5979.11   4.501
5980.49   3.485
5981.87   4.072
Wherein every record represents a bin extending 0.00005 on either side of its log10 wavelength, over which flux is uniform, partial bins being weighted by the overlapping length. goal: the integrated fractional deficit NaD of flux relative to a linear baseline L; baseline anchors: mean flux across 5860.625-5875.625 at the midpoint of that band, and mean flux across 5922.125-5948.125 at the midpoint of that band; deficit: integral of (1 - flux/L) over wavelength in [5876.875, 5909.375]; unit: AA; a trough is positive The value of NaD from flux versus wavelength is 3.9 AA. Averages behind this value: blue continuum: 4.12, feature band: 3.52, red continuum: 3.82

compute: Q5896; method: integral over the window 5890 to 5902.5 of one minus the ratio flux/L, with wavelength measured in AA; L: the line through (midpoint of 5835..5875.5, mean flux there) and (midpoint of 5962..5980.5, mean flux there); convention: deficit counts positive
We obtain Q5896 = 1.5 AA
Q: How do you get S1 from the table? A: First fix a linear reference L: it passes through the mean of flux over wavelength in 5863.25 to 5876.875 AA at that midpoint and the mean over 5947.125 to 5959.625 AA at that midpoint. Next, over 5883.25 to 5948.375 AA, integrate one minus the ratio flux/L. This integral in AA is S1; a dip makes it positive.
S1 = 6.5 AA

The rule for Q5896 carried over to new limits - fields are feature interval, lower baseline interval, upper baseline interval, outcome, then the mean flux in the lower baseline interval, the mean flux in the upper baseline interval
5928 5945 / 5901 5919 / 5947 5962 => 0.6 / 3.68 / 4.02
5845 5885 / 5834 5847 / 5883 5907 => -2.6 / 3.86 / 3.45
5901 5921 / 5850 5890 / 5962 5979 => 0.7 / 3.82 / 3.87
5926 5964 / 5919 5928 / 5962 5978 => 0.4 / 3.93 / 3.84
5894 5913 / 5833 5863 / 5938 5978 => 1.3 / 3.85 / 3.9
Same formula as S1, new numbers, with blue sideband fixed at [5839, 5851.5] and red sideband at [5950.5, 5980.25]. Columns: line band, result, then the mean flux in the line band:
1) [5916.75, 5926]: -0.31 AA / 4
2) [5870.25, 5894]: 1.92 AA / 3.56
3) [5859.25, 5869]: -0.38 AA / 4.03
